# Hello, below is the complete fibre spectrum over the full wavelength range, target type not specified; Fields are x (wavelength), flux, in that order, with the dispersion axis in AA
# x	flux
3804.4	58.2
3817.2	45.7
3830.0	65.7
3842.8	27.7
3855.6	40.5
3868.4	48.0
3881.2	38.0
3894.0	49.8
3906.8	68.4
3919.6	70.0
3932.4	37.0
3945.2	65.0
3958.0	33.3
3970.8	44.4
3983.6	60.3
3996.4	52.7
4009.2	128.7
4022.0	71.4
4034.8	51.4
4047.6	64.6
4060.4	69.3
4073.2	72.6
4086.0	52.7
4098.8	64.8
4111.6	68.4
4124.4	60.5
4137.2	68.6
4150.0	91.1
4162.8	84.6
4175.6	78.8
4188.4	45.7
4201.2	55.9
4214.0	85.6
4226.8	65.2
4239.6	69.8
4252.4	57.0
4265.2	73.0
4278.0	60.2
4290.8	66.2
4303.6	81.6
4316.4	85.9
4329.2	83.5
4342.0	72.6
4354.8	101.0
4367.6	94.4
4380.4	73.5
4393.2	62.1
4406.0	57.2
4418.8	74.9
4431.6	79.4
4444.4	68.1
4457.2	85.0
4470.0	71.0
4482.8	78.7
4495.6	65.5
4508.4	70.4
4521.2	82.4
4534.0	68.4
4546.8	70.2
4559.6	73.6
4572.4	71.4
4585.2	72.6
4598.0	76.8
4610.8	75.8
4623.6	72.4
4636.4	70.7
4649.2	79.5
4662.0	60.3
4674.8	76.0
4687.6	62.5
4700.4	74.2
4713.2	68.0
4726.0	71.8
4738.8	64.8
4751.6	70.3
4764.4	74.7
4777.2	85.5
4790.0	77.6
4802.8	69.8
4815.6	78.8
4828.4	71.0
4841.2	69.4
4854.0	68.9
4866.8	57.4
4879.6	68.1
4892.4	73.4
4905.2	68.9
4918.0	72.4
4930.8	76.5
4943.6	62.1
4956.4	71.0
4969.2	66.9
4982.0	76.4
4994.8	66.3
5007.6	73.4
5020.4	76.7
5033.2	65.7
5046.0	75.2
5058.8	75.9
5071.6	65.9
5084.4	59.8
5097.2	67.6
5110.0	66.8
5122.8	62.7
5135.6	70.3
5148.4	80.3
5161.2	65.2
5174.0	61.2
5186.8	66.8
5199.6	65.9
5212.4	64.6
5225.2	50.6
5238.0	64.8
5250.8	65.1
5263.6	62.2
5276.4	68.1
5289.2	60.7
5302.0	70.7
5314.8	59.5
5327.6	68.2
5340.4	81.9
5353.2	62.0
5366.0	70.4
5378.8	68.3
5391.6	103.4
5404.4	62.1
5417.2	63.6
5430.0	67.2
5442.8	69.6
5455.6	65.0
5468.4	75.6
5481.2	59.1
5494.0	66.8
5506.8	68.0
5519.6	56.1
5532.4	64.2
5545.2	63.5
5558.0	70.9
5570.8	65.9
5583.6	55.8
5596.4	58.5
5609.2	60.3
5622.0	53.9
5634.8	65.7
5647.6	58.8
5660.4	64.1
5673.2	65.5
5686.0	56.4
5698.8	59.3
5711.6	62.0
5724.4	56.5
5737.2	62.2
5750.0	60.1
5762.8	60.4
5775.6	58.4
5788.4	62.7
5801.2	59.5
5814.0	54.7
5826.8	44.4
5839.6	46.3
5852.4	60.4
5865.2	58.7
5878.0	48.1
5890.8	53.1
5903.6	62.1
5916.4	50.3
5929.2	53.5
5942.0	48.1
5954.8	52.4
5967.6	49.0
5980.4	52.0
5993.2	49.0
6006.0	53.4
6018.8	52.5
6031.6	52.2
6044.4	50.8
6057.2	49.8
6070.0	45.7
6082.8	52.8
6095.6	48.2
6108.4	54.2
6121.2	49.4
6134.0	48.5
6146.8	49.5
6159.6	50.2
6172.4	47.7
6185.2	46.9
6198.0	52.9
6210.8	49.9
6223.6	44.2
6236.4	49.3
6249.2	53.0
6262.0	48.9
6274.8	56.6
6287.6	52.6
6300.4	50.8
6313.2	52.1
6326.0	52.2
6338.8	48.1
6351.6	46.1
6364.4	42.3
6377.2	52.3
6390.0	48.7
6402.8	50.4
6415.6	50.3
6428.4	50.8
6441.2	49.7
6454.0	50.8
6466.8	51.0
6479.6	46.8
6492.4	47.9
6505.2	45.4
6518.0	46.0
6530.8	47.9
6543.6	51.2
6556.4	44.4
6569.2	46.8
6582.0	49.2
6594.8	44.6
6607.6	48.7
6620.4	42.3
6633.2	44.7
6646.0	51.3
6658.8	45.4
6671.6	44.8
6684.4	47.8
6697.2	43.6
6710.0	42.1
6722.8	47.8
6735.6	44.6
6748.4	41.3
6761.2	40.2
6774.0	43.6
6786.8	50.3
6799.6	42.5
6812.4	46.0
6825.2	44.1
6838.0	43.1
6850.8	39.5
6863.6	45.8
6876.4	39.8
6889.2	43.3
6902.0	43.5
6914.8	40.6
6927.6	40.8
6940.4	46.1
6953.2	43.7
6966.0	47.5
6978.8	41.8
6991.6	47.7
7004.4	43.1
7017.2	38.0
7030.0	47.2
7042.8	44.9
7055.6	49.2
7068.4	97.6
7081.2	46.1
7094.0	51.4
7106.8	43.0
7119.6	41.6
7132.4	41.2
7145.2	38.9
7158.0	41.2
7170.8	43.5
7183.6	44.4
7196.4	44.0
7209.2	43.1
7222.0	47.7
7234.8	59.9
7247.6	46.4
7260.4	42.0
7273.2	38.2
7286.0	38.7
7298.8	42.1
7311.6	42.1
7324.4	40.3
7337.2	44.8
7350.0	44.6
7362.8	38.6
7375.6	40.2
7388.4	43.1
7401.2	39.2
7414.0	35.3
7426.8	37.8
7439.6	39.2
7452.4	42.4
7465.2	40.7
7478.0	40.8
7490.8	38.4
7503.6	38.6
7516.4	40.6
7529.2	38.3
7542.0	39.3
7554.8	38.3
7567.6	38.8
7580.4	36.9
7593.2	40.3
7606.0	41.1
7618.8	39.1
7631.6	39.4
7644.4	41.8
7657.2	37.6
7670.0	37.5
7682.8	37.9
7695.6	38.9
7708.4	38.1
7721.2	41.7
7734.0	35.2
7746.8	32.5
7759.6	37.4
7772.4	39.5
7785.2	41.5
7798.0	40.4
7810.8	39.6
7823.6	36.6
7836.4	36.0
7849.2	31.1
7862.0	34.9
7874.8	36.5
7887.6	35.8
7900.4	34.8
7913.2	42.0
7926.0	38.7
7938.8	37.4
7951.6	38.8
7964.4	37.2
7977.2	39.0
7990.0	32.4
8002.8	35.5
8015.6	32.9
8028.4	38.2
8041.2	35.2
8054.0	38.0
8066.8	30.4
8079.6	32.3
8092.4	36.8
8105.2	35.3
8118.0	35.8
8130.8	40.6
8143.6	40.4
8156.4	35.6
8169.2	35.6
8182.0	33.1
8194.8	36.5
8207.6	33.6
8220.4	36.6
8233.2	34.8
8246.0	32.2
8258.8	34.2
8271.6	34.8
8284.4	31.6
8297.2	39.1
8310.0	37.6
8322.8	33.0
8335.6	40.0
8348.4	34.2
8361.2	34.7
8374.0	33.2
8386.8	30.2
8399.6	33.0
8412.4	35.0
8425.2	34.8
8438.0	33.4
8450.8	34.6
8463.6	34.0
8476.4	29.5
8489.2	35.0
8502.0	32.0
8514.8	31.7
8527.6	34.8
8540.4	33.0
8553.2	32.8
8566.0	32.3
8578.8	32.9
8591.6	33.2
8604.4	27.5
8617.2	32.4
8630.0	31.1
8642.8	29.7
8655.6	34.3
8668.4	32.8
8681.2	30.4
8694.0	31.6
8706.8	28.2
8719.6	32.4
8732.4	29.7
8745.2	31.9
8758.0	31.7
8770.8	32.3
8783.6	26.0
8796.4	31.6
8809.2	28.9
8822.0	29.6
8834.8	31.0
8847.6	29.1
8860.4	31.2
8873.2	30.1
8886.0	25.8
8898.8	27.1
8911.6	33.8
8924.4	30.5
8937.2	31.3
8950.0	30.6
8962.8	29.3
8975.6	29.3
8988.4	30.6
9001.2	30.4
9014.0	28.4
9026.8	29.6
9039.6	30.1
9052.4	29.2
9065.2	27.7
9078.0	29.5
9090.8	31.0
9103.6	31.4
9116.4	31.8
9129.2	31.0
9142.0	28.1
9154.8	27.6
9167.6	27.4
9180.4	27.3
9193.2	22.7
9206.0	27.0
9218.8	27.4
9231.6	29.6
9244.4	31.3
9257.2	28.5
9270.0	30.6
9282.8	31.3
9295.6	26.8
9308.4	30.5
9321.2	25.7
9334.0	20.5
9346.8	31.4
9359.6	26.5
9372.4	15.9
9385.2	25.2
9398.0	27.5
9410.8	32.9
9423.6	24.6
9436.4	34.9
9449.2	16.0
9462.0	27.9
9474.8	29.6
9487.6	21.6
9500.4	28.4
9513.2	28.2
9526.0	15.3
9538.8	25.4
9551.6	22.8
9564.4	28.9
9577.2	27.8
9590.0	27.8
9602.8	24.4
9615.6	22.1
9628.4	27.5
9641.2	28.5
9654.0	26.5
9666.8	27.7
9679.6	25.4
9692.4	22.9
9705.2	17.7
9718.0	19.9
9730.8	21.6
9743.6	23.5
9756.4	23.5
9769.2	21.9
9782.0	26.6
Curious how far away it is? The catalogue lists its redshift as 0.08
